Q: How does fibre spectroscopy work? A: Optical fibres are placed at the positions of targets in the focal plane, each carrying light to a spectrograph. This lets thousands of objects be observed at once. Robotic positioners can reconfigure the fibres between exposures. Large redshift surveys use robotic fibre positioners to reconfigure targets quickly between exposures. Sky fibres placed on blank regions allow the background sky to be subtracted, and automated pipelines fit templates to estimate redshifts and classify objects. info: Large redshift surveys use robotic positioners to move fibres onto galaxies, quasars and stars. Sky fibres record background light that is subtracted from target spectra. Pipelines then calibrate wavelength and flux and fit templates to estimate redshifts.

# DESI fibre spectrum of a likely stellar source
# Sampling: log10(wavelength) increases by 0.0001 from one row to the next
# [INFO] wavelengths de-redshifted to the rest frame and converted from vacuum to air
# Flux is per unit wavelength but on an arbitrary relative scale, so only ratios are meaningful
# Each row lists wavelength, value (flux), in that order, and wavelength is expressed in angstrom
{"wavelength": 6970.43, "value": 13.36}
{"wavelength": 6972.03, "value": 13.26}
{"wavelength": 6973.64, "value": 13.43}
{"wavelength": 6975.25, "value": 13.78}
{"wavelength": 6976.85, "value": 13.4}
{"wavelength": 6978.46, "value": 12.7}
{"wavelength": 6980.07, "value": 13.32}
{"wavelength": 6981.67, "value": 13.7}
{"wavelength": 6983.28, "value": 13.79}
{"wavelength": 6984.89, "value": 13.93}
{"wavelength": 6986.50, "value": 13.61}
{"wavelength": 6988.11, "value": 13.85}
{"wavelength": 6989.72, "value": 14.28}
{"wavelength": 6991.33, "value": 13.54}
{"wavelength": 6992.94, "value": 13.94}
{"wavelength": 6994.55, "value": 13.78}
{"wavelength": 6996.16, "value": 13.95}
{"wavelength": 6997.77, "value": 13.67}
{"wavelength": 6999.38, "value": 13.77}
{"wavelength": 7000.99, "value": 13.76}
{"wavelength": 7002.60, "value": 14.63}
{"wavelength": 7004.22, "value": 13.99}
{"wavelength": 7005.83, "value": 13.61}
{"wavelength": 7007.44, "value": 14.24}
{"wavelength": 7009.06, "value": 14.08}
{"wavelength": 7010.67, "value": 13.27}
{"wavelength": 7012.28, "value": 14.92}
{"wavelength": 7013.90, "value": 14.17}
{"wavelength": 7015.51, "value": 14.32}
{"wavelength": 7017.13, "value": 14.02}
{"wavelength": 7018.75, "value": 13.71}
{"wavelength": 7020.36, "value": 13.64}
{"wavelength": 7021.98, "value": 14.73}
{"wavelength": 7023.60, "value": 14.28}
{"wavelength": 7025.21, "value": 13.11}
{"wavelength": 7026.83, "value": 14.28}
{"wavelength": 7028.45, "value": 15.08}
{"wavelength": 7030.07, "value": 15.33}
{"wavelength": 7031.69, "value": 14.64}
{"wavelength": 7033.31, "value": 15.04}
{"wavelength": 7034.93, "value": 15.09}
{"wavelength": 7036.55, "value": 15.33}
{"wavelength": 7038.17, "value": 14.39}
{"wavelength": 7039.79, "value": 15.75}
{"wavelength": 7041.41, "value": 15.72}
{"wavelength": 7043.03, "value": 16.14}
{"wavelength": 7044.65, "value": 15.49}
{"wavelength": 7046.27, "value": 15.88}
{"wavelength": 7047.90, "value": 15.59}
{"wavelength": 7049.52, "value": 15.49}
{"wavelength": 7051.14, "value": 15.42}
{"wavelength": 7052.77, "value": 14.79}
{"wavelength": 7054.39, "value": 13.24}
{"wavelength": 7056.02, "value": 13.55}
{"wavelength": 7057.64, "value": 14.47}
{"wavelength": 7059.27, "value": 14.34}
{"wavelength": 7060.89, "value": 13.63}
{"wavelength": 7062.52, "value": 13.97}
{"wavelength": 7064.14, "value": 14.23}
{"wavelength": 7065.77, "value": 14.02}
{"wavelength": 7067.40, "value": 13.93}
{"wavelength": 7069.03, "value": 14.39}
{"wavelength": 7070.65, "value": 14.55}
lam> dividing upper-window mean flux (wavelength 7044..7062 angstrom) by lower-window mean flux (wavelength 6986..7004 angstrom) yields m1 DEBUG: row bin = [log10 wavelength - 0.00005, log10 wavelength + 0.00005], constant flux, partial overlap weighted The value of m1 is 1.1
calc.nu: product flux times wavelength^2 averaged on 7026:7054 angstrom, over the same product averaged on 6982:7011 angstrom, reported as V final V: 1.11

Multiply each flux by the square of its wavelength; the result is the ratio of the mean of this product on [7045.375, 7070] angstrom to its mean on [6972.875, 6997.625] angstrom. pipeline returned 1.08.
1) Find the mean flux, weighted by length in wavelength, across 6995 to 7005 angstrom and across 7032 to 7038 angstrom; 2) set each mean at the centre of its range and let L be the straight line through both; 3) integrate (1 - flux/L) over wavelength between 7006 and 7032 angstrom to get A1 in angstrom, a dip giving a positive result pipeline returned 0.6 angstrom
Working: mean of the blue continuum 14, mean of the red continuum 15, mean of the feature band 14.2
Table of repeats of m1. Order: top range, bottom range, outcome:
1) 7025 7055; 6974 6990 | 1.11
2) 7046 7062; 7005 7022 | 1.04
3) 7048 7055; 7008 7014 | 1.05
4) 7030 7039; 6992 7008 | 1.07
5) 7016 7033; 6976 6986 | 1.06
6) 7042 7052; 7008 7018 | 1.11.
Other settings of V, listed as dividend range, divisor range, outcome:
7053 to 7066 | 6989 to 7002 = 1.03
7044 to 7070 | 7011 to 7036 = 1.02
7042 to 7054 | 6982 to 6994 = 1.14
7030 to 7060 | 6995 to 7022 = 1.08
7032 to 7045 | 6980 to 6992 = 1.13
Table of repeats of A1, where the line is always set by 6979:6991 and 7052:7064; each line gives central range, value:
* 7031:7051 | -2.1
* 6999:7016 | -0.3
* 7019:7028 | -0.1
